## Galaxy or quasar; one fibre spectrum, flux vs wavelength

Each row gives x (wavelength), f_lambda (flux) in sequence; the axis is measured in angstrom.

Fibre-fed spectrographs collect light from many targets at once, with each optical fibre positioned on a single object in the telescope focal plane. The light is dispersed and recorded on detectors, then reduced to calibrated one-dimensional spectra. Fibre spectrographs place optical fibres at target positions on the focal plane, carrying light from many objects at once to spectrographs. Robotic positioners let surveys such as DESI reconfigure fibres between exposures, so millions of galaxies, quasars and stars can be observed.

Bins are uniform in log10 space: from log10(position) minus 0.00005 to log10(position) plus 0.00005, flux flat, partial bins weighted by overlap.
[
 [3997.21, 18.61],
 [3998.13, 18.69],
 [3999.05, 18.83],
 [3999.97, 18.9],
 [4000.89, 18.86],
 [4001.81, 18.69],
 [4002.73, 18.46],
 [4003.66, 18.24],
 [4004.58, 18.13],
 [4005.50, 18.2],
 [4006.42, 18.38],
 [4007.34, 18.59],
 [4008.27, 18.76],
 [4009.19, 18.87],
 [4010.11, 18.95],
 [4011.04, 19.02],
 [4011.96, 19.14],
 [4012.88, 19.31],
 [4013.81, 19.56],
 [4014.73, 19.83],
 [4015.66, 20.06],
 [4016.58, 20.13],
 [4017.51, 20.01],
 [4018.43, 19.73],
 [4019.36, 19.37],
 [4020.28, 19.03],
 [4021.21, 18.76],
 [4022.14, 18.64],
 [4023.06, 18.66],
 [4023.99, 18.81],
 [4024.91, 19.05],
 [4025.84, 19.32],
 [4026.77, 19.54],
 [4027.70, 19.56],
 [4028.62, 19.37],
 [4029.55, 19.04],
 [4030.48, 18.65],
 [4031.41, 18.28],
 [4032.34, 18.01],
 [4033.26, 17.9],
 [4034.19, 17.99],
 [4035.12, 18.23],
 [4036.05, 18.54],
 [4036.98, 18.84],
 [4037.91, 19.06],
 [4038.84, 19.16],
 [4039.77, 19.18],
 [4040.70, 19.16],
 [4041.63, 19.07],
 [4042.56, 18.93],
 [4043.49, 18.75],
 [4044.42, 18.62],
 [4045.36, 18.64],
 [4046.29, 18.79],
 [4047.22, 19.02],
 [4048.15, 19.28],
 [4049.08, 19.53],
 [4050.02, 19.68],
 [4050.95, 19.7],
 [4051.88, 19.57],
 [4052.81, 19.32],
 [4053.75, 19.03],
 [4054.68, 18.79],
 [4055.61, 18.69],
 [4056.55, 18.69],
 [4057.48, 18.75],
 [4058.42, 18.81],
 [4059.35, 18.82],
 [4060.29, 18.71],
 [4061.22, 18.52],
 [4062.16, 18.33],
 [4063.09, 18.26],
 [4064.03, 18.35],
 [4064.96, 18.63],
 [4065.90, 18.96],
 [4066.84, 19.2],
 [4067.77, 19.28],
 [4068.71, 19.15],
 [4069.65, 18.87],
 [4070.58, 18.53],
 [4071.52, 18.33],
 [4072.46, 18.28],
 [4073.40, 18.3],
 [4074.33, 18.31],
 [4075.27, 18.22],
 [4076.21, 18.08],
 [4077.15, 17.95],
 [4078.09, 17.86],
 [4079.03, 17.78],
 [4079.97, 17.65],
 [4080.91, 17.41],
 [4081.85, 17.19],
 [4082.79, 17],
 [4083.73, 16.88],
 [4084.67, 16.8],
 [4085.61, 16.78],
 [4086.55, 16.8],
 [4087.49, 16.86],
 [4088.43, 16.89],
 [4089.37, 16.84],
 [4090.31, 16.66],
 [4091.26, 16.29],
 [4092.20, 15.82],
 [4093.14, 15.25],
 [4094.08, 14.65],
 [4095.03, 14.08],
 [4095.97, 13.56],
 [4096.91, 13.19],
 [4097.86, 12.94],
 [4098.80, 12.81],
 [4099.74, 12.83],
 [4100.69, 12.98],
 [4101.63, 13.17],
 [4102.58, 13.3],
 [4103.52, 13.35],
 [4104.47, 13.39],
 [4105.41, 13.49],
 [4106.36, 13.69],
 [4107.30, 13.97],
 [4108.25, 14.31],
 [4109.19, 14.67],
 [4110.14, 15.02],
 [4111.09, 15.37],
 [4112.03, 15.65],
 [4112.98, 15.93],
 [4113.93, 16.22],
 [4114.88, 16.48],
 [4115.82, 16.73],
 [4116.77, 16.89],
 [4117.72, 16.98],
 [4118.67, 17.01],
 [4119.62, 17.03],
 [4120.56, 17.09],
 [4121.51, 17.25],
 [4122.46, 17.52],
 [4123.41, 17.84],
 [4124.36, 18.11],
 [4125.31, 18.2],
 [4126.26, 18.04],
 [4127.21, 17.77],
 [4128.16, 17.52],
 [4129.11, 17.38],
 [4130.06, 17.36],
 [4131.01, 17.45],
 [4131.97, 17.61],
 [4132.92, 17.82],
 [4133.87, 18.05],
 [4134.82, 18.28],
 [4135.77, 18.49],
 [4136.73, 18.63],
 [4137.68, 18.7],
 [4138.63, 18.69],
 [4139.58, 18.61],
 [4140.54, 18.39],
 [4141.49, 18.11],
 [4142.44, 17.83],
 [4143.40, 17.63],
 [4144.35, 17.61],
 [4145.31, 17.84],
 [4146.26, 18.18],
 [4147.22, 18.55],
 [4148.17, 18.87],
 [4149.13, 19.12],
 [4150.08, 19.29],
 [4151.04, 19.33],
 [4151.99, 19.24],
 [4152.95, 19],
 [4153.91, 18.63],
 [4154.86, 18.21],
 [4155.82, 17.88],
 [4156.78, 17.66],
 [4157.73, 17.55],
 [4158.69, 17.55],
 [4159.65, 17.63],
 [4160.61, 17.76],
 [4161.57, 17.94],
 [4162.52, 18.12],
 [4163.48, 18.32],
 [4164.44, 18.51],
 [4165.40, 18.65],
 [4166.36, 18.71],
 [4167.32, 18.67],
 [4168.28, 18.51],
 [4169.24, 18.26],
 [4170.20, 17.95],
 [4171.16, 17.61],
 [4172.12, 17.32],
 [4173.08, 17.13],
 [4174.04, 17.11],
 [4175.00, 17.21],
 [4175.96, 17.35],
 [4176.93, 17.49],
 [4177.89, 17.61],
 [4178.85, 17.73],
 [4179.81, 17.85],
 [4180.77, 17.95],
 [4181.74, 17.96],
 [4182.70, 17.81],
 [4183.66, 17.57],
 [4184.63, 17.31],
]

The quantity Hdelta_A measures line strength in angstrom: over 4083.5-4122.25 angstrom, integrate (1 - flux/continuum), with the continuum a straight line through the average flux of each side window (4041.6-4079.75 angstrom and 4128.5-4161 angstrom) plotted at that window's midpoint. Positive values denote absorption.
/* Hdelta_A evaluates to 6.70 angstrom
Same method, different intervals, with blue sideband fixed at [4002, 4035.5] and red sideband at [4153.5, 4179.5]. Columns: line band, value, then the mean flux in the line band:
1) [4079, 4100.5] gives 3.2 angstrom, 15.7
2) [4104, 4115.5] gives 2.1 angstrom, 14.9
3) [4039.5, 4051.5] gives -0.2 angstrom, 19.1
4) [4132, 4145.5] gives -0.1 angstrom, 18.2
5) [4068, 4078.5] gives 0.1 angstrom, 18.4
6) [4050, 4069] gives -0.3 angstrom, 18.9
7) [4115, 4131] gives 0.7 angstrom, 17.4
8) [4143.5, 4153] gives -0.3 angstrom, 18.7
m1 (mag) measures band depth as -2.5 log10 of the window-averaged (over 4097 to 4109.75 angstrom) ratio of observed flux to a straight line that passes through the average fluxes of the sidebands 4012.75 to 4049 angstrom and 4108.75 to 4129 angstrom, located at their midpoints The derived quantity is 0.27 mag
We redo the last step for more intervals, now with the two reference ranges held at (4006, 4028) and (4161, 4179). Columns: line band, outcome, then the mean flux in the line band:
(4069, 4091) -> 0.066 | 17.6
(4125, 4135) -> 0.030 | 17.7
